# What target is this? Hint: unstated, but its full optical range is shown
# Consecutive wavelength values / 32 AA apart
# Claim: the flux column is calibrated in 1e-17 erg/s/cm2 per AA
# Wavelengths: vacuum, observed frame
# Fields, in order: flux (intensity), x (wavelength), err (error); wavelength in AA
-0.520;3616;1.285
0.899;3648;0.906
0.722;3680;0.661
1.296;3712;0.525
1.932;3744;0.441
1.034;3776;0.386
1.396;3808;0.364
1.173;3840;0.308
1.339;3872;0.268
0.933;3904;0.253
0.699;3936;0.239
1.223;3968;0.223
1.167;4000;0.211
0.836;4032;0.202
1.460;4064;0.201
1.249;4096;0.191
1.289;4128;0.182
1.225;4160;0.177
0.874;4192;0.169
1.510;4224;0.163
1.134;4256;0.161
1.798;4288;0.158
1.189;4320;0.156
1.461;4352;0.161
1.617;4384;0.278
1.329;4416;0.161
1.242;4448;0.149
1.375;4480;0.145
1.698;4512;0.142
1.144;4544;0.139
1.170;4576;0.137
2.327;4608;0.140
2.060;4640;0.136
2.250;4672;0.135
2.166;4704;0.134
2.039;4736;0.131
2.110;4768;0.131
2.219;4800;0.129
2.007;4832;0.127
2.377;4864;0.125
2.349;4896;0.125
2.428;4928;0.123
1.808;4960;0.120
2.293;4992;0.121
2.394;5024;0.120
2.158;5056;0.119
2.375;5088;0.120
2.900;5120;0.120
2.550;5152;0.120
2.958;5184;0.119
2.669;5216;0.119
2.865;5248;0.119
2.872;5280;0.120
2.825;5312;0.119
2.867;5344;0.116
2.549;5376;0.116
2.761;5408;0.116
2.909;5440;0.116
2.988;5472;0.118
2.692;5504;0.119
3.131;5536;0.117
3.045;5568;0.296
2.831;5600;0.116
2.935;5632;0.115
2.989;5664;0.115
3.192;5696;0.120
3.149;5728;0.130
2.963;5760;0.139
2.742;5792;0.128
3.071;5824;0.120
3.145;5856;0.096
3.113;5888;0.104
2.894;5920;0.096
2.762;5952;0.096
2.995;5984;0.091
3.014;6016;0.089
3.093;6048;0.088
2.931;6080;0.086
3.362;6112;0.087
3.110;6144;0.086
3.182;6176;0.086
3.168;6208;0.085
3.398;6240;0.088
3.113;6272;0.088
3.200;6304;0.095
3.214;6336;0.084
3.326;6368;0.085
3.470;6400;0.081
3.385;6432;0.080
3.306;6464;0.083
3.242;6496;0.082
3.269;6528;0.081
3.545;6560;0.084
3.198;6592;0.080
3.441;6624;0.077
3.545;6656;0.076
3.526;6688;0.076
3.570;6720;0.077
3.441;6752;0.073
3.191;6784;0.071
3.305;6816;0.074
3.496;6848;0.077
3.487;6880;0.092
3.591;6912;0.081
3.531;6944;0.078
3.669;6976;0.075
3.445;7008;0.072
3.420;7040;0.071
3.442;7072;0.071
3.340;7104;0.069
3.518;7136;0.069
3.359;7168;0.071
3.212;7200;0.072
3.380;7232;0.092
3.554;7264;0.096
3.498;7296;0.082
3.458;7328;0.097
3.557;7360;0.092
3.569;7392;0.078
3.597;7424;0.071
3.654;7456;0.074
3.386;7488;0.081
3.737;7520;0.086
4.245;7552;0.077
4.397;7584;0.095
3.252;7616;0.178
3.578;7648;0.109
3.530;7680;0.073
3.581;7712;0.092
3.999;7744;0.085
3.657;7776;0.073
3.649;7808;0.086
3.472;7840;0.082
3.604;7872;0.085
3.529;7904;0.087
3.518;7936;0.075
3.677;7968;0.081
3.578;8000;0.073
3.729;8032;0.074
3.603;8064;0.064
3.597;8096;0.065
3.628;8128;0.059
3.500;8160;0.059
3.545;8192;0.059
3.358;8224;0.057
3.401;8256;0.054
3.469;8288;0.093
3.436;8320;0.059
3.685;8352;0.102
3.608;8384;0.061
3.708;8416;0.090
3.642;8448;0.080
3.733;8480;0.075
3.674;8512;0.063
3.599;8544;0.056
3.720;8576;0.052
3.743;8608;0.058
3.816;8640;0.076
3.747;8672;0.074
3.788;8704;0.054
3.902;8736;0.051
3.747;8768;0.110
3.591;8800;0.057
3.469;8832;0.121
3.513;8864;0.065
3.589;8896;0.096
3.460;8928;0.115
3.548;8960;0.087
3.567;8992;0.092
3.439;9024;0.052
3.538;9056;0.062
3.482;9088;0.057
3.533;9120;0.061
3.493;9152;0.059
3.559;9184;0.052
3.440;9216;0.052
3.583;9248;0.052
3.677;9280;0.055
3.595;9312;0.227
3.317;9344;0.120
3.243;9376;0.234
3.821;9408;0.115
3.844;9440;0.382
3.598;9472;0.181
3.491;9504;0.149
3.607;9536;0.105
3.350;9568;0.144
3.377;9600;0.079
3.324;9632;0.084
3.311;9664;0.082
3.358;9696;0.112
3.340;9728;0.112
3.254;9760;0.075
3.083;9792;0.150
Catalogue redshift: 0.15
